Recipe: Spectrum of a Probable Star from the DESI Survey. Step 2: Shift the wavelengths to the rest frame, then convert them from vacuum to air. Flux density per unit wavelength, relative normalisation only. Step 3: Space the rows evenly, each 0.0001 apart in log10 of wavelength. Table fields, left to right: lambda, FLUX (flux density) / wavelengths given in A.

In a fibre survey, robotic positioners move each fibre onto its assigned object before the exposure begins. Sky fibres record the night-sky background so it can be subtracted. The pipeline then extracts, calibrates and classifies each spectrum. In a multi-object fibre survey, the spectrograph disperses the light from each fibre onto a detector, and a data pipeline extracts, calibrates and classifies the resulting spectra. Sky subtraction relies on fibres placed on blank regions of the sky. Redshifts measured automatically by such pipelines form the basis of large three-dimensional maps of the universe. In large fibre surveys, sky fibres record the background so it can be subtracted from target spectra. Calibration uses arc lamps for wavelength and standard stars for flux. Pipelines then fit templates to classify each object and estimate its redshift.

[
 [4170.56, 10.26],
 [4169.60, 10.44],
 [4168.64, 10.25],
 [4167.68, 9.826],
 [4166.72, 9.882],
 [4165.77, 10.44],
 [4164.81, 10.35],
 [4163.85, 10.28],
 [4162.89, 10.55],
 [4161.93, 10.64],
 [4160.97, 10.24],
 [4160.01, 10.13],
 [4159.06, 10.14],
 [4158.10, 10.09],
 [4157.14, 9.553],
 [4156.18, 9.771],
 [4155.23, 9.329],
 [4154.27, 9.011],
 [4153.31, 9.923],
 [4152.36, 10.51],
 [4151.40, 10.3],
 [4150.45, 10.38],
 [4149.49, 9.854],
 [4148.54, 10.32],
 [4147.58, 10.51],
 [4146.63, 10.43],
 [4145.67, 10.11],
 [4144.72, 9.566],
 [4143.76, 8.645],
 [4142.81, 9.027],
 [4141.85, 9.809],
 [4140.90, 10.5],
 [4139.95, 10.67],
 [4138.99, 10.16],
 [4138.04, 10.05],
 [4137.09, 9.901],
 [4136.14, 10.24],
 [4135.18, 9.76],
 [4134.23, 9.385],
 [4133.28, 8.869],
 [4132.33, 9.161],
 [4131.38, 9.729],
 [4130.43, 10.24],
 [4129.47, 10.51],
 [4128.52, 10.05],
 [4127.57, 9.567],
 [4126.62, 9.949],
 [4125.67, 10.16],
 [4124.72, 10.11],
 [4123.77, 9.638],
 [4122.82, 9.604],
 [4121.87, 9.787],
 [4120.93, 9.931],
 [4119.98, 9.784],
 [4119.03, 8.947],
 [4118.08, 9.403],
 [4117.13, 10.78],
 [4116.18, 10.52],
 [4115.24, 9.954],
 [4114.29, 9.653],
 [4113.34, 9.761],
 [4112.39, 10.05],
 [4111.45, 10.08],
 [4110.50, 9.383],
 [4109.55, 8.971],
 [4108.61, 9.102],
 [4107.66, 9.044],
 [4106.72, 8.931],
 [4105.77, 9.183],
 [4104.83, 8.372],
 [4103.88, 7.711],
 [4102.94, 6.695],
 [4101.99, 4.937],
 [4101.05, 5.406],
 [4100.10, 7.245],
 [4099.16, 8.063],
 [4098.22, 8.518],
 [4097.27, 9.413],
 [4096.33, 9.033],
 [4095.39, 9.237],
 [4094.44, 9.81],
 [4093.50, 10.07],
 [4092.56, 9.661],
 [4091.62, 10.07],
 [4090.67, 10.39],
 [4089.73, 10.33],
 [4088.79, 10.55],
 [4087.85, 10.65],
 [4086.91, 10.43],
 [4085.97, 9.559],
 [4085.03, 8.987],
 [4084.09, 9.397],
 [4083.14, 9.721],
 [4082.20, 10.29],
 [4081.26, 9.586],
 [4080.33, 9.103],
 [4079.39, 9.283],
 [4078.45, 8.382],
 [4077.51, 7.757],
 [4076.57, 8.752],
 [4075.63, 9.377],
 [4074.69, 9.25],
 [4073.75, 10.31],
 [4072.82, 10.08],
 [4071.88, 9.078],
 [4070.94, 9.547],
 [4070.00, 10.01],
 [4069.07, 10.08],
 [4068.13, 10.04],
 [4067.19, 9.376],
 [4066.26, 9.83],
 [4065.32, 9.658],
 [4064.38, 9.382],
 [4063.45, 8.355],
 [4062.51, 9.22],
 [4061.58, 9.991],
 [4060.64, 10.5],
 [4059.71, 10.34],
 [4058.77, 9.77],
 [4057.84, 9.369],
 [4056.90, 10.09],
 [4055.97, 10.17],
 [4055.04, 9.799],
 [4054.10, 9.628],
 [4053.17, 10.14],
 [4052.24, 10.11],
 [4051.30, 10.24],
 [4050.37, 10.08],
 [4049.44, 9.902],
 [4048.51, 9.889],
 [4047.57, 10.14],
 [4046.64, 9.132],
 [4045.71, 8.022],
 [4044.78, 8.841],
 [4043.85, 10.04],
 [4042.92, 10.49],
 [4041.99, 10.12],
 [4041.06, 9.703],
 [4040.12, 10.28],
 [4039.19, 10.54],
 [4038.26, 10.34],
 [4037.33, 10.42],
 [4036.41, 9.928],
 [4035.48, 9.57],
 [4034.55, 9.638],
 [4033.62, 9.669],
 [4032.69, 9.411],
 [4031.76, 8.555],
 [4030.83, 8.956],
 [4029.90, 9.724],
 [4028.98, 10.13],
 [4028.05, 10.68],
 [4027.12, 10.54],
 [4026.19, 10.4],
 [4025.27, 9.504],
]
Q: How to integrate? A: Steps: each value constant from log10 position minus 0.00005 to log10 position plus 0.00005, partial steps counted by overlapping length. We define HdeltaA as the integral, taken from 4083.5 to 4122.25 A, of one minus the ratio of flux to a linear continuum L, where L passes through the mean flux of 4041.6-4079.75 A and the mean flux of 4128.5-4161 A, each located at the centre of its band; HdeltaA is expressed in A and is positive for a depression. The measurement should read 2.2 A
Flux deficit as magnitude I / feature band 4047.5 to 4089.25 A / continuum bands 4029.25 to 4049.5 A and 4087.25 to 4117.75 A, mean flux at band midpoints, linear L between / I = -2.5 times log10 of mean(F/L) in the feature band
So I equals -0.03 mag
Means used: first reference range 9.7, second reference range 9.12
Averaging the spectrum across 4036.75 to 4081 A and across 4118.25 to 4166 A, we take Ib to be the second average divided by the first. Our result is 1.0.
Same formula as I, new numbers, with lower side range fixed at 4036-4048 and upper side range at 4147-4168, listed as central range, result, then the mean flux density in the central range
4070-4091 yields 0.039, 9.59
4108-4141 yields 0.022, 9.83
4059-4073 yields 0.024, 9.69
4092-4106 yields 0.210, 8.22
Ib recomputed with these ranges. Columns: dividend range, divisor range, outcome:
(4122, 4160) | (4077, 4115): 1.09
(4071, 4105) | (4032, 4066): 0.92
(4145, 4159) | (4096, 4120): 1.14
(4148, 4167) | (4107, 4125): 1.04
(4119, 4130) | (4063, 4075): 1.03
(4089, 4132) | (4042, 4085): 0.97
